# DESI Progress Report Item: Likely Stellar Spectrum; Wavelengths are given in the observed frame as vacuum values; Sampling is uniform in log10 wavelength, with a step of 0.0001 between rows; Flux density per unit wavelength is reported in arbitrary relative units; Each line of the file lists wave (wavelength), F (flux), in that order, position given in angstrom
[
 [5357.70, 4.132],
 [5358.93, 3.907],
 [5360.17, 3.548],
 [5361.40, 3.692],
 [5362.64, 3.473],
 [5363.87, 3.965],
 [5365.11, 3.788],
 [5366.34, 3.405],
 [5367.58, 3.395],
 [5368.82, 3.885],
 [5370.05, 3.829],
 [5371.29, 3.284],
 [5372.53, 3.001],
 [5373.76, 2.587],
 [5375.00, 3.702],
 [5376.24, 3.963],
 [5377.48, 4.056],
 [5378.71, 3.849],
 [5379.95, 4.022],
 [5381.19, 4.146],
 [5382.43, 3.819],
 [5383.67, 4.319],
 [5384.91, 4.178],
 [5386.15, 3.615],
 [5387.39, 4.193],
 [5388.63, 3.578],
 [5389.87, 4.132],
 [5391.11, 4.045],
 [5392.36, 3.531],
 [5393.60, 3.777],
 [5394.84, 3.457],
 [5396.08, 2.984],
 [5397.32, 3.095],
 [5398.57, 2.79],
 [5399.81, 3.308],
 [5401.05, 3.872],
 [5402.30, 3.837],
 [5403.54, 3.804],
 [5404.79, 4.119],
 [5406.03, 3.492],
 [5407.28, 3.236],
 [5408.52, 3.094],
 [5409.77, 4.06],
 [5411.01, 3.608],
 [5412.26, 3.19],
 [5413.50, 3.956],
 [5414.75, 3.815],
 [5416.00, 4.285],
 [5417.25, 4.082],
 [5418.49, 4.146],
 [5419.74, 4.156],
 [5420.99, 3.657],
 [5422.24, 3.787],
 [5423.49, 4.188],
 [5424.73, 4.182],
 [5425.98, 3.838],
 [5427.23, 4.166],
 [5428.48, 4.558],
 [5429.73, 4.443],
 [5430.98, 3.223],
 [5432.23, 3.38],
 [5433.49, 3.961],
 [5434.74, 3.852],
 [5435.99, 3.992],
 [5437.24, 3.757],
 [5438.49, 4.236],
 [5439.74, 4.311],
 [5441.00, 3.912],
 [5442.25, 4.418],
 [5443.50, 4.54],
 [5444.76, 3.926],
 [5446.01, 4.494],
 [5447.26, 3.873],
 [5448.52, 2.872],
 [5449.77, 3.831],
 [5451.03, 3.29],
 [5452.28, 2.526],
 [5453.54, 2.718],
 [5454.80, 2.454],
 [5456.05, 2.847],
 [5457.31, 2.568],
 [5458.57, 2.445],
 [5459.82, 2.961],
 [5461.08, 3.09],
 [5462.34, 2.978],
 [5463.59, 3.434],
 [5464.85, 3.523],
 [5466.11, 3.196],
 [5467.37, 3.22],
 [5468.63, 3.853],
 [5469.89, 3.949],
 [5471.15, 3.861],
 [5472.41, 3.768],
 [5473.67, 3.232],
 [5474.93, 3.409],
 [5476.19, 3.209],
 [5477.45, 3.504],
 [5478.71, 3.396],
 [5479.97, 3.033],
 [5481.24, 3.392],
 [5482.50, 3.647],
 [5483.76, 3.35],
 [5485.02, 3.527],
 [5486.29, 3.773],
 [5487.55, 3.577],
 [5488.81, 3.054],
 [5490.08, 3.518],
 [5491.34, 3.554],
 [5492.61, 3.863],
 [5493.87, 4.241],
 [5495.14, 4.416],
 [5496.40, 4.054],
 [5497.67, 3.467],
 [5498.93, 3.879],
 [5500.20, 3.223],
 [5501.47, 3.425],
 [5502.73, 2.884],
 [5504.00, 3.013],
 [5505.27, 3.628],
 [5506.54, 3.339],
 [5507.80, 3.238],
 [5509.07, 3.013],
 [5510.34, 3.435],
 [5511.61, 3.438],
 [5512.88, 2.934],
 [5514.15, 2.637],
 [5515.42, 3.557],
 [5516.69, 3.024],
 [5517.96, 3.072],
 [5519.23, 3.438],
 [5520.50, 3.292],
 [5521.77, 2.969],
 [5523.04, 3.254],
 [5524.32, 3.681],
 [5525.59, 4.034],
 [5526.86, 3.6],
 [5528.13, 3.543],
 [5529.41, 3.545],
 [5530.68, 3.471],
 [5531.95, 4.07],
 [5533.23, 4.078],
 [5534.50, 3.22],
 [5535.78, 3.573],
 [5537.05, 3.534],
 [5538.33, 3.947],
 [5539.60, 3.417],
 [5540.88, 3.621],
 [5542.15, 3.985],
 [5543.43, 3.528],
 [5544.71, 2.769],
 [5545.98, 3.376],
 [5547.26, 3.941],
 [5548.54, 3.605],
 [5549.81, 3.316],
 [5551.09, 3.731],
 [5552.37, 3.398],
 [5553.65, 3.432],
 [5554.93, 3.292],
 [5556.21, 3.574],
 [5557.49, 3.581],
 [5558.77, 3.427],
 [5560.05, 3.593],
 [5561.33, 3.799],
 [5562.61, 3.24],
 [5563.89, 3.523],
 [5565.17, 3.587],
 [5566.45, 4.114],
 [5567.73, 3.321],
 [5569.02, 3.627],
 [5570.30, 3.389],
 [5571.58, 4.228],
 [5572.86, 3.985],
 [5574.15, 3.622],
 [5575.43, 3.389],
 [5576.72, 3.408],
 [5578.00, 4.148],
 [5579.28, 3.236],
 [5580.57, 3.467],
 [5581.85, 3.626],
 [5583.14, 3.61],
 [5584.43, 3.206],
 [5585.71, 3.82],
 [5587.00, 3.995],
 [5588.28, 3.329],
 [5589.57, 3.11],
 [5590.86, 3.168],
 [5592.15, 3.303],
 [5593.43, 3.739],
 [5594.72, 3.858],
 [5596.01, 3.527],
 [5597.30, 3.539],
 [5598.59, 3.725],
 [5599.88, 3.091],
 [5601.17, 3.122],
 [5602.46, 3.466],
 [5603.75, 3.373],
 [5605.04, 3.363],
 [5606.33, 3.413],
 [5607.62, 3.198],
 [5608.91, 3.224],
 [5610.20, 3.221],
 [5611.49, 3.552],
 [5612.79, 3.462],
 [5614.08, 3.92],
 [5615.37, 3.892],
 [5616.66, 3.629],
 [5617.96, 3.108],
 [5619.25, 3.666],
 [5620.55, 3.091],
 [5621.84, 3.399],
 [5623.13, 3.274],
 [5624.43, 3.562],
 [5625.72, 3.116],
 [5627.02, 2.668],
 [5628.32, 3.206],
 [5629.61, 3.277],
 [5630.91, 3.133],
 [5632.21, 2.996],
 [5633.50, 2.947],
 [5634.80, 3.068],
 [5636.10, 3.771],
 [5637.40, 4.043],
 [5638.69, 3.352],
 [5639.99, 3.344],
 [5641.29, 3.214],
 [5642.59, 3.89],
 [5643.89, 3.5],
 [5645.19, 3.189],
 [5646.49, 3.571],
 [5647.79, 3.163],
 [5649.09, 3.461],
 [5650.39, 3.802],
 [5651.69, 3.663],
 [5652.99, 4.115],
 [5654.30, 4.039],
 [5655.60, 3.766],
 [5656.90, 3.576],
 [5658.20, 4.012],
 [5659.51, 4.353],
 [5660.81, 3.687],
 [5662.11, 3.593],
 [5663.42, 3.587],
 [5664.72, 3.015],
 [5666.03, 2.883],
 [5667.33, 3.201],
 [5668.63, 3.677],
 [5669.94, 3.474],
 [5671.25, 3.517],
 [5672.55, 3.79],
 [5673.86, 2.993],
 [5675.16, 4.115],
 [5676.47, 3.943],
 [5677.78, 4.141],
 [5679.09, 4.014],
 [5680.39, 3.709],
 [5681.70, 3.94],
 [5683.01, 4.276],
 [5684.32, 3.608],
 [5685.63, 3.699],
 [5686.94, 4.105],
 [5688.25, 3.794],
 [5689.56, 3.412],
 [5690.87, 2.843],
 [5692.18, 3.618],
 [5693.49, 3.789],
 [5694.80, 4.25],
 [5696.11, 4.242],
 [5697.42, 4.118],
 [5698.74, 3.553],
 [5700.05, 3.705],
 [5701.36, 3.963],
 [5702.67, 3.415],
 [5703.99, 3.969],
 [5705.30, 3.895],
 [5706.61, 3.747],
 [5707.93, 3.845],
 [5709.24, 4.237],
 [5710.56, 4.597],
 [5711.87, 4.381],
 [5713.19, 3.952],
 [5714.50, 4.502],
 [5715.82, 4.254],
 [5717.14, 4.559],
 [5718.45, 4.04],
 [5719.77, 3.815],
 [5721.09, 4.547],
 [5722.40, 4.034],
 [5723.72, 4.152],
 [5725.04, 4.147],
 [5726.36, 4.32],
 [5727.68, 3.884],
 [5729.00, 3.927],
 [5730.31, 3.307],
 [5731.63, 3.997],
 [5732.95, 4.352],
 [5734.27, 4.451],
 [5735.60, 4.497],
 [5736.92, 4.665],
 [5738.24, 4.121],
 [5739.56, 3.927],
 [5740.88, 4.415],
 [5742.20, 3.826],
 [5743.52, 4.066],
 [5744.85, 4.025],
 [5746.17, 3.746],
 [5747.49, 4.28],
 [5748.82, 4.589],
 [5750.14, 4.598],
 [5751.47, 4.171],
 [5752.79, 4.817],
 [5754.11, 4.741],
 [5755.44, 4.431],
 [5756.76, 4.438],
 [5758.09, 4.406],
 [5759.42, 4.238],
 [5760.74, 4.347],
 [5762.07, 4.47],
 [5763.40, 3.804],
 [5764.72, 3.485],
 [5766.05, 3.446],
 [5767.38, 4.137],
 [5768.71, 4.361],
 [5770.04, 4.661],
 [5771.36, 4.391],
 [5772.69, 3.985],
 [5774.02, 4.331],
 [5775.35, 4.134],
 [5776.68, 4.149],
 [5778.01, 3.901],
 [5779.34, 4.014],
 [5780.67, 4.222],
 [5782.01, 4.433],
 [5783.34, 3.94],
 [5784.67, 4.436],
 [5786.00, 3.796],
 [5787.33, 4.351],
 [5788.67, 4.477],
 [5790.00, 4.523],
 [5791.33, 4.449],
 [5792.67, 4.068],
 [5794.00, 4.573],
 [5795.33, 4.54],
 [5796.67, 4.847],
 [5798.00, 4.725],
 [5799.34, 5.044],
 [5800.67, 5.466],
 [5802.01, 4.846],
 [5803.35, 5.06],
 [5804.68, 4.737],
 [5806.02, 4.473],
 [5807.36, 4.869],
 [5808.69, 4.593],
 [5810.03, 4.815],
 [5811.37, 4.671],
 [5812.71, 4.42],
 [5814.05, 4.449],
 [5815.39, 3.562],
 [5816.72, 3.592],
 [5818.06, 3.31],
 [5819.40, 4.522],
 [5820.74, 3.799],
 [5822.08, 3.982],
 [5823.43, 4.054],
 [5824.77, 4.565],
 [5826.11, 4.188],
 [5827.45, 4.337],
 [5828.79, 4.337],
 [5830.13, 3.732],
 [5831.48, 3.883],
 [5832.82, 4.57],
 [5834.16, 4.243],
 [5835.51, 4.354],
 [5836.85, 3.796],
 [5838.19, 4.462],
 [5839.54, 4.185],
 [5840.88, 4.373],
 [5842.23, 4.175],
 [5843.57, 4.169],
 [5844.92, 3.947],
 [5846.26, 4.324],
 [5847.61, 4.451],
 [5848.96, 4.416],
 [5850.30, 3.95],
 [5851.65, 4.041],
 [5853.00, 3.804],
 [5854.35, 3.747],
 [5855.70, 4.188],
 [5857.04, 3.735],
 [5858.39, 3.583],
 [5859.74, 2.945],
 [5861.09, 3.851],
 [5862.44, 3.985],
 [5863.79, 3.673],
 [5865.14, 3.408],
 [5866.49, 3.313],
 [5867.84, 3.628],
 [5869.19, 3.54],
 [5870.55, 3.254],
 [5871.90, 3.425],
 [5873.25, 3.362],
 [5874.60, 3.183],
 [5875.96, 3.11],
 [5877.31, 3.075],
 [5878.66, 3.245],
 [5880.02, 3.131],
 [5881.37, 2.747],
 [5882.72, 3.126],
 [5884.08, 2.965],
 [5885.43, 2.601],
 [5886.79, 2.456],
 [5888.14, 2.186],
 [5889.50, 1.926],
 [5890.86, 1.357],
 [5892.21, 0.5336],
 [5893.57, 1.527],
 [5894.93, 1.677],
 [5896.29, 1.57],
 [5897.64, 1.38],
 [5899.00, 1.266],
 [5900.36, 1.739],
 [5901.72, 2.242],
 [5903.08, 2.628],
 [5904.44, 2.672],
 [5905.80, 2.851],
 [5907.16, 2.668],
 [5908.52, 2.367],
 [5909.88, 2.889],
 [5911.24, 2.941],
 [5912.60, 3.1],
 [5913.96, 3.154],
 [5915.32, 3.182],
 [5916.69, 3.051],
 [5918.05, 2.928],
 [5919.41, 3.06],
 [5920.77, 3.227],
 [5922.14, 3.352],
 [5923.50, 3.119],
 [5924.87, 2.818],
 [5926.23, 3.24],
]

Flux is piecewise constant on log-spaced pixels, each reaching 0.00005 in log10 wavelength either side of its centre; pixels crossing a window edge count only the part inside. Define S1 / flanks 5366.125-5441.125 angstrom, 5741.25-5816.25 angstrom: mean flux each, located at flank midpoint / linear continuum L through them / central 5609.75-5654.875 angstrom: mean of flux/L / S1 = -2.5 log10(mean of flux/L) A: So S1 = 0.20 mag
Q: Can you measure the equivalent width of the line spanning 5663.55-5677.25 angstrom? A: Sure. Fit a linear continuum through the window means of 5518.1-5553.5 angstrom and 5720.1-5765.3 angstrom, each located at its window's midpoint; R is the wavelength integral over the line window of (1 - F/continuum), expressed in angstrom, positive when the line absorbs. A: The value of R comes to 1.7 angstrom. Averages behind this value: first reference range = 3.54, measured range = 3.47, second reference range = 4.21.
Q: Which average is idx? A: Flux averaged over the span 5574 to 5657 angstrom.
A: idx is 3.46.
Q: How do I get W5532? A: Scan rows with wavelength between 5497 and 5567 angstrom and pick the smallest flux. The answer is 2.637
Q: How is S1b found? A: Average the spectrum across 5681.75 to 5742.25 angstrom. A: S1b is 4.02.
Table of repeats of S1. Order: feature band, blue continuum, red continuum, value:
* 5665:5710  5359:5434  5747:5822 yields 0.125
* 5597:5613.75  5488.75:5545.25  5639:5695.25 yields 0.066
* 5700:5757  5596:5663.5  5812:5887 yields -0.157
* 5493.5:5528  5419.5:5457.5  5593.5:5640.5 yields 0.059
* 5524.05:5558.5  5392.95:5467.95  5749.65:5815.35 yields 0.081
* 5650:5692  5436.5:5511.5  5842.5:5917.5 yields -0.140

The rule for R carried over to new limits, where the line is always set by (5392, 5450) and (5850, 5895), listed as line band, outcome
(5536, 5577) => 0.2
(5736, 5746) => -2.6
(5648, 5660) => -1.4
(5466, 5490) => 1.6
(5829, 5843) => -4.7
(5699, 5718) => -4.1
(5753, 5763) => -3.6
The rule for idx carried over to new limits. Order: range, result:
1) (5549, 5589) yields 3.58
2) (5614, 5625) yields 3.48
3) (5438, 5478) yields 3.45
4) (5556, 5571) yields 3.57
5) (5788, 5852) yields 4.35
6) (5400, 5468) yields 3.65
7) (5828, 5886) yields 3.72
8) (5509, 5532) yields 3.36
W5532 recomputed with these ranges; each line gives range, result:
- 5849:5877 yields 2.945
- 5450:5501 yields 2.445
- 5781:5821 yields 3.31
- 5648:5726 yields 2.843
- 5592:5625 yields 3.091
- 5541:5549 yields 2.769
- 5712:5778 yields 3.307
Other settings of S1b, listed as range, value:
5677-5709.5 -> 3.83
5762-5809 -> 4.38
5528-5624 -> 3.53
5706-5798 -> 4.23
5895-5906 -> 1.99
